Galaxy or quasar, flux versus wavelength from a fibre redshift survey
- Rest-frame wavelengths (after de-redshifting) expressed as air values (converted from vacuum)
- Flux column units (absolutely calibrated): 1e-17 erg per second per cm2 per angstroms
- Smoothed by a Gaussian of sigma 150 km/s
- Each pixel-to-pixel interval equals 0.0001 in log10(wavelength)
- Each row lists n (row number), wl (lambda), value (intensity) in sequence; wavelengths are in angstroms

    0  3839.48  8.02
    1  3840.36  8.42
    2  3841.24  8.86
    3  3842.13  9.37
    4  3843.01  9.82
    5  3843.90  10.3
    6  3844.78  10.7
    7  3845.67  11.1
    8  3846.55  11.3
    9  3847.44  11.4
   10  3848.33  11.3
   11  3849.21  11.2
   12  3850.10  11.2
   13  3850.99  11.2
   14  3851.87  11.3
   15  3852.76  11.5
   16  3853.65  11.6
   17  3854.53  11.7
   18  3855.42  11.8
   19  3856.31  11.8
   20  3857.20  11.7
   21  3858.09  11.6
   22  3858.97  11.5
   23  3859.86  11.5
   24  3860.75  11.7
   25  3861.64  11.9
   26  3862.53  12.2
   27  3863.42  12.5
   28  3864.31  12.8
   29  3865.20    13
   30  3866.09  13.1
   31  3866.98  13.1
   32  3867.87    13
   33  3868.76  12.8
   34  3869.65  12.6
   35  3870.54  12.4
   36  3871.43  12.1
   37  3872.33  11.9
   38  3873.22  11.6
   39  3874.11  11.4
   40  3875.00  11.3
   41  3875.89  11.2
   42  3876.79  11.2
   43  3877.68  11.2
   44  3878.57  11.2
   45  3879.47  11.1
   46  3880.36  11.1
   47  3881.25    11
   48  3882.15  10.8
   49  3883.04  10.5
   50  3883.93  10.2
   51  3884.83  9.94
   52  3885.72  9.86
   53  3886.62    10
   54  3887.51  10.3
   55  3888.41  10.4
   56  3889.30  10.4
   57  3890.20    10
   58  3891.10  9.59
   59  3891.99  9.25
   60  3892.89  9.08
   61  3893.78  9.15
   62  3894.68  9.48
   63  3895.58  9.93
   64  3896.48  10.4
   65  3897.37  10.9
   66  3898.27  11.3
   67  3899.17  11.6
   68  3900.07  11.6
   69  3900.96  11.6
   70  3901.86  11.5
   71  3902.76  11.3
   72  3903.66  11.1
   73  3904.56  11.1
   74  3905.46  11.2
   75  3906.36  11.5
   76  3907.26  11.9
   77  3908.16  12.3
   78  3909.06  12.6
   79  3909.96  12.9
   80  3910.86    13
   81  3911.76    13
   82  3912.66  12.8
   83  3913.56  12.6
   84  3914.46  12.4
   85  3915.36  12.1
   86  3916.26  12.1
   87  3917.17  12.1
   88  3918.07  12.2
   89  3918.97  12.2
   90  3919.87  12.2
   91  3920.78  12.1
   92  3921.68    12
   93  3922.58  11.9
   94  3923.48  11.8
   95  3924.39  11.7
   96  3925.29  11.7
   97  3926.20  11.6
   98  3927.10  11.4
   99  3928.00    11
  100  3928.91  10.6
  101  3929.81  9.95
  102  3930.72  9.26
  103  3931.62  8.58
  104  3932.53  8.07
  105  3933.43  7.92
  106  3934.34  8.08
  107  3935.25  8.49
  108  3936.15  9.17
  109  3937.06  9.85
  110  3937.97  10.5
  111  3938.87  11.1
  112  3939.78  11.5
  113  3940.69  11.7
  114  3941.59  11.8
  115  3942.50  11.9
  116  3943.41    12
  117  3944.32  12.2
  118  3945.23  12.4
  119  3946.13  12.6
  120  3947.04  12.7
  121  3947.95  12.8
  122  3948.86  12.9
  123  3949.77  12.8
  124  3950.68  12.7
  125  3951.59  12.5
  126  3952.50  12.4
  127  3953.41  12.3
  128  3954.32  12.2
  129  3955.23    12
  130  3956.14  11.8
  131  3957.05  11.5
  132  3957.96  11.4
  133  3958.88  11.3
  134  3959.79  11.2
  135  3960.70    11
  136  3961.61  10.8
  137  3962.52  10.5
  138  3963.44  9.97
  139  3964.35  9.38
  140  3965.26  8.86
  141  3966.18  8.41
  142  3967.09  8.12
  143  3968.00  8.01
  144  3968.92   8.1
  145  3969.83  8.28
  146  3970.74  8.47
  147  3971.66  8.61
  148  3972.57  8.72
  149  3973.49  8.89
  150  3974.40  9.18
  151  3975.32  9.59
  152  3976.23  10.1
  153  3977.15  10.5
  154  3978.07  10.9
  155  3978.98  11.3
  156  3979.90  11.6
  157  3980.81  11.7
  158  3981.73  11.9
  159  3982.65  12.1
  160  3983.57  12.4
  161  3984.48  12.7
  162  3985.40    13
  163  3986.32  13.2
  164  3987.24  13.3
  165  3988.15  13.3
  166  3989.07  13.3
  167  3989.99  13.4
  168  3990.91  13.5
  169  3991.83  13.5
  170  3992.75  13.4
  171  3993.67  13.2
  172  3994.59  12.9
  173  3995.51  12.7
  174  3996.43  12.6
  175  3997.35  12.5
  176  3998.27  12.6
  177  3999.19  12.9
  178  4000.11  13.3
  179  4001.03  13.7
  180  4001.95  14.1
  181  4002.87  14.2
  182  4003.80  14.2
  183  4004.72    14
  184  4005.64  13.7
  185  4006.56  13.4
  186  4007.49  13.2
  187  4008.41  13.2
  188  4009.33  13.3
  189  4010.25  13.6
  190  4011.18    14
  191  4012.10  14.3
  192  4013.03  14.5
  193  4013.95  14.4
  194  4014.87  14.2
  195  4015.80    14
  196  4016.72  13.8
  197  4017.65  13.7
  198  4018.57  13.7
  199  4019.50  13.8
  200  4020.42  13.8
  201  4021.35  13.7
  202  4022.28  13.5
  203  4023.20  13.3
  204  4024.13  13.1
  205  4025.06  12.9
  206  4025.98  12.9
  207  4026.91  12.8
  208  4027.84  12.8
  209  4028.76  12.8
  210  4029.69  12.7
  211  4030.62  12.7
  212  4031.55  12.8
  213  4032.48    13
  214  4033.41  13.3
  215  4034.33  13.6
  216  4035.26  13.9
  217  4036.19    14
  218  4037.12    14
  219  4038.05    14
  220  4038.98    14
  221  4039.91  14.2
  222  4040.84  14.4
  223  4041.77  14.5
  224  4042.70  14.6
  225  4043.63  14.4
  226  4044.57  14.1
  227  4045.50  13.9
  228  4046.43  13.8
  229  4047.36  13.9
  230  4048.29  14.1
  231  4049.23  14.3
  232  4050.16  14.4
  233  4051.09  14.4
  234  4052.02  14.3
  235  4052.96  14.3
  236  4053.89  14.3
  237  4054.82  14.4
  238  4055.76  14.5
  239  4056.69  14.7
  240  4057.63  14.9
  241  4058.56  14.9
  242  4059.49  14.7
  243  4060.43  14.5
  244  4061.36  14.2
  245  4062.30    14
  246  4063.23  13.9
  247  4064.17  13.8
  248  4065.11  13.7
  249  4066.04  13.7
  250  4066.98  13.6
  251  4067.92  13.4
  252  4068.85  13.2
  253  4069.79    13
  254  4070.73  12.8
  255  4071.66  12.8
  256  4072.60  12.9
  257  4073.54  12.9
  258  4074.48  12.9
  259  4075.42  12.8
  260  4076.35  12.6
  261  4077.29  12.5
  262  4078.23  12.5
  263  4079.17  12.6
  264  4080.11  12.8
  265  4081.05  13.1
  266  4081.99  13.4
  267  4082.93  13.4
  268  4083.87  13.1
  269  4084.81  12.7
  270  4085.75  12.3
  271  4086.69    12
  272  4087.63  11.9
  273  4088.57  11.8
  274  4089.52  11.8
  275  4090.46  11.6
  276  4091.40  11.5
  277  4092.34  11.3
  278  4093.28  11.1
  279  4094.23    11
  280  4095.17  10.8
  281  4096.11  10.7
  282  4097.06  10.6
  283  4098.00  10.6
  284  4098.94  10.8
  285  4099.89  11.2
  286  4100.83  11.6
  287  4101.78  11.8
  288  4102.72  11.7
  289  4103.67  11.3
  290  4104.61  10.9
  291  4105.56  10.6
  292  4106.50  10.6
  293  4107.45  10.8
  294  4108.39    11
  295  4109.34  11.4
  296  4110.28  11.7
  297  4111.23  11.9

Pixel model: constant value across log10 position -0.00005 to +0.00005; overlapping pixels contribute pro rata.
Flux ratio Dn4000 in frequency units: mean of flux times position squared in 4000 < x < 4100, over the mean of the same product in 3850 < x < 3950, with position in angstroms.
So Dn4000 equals 1.27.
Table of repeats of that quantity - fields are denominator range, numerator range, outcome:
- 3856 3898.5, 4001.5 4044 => 1.32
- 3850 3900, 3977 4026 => 1.25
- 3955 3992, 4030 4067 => 1.35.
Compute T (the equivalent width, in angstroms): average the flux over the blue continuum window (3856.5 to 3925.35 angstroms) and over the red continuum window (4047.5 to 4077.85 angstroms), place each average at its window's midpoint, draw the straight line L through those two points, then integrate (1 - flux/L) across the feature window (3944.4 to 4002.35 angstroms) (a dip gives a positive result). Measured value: 4.80 angstroms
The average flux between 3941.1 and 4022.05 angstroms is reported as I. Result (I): 12.1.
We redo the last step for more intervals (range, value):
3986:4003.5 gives 13.2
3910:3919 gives 12.5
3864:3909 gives 11.2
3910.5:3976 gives 10.9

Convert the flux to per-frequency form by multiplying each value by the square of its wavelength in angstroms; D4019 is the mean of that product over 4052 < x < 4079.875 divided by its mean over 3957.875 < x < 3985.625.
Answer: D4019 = 1.40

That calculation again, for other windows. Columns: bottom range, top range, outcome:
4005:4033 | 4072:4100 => 0.93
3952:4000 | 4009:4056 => 1.26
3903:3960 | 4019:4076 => 1.26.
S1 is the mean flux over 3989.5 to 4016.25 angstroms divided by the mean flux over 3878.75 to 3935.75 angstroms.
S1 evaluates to 1.24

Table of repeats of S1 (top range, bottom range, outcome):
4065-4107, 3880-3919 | 1.09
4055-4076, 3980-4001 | 1.07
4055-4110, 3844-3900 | 1.11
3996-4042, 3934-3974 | 1.26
